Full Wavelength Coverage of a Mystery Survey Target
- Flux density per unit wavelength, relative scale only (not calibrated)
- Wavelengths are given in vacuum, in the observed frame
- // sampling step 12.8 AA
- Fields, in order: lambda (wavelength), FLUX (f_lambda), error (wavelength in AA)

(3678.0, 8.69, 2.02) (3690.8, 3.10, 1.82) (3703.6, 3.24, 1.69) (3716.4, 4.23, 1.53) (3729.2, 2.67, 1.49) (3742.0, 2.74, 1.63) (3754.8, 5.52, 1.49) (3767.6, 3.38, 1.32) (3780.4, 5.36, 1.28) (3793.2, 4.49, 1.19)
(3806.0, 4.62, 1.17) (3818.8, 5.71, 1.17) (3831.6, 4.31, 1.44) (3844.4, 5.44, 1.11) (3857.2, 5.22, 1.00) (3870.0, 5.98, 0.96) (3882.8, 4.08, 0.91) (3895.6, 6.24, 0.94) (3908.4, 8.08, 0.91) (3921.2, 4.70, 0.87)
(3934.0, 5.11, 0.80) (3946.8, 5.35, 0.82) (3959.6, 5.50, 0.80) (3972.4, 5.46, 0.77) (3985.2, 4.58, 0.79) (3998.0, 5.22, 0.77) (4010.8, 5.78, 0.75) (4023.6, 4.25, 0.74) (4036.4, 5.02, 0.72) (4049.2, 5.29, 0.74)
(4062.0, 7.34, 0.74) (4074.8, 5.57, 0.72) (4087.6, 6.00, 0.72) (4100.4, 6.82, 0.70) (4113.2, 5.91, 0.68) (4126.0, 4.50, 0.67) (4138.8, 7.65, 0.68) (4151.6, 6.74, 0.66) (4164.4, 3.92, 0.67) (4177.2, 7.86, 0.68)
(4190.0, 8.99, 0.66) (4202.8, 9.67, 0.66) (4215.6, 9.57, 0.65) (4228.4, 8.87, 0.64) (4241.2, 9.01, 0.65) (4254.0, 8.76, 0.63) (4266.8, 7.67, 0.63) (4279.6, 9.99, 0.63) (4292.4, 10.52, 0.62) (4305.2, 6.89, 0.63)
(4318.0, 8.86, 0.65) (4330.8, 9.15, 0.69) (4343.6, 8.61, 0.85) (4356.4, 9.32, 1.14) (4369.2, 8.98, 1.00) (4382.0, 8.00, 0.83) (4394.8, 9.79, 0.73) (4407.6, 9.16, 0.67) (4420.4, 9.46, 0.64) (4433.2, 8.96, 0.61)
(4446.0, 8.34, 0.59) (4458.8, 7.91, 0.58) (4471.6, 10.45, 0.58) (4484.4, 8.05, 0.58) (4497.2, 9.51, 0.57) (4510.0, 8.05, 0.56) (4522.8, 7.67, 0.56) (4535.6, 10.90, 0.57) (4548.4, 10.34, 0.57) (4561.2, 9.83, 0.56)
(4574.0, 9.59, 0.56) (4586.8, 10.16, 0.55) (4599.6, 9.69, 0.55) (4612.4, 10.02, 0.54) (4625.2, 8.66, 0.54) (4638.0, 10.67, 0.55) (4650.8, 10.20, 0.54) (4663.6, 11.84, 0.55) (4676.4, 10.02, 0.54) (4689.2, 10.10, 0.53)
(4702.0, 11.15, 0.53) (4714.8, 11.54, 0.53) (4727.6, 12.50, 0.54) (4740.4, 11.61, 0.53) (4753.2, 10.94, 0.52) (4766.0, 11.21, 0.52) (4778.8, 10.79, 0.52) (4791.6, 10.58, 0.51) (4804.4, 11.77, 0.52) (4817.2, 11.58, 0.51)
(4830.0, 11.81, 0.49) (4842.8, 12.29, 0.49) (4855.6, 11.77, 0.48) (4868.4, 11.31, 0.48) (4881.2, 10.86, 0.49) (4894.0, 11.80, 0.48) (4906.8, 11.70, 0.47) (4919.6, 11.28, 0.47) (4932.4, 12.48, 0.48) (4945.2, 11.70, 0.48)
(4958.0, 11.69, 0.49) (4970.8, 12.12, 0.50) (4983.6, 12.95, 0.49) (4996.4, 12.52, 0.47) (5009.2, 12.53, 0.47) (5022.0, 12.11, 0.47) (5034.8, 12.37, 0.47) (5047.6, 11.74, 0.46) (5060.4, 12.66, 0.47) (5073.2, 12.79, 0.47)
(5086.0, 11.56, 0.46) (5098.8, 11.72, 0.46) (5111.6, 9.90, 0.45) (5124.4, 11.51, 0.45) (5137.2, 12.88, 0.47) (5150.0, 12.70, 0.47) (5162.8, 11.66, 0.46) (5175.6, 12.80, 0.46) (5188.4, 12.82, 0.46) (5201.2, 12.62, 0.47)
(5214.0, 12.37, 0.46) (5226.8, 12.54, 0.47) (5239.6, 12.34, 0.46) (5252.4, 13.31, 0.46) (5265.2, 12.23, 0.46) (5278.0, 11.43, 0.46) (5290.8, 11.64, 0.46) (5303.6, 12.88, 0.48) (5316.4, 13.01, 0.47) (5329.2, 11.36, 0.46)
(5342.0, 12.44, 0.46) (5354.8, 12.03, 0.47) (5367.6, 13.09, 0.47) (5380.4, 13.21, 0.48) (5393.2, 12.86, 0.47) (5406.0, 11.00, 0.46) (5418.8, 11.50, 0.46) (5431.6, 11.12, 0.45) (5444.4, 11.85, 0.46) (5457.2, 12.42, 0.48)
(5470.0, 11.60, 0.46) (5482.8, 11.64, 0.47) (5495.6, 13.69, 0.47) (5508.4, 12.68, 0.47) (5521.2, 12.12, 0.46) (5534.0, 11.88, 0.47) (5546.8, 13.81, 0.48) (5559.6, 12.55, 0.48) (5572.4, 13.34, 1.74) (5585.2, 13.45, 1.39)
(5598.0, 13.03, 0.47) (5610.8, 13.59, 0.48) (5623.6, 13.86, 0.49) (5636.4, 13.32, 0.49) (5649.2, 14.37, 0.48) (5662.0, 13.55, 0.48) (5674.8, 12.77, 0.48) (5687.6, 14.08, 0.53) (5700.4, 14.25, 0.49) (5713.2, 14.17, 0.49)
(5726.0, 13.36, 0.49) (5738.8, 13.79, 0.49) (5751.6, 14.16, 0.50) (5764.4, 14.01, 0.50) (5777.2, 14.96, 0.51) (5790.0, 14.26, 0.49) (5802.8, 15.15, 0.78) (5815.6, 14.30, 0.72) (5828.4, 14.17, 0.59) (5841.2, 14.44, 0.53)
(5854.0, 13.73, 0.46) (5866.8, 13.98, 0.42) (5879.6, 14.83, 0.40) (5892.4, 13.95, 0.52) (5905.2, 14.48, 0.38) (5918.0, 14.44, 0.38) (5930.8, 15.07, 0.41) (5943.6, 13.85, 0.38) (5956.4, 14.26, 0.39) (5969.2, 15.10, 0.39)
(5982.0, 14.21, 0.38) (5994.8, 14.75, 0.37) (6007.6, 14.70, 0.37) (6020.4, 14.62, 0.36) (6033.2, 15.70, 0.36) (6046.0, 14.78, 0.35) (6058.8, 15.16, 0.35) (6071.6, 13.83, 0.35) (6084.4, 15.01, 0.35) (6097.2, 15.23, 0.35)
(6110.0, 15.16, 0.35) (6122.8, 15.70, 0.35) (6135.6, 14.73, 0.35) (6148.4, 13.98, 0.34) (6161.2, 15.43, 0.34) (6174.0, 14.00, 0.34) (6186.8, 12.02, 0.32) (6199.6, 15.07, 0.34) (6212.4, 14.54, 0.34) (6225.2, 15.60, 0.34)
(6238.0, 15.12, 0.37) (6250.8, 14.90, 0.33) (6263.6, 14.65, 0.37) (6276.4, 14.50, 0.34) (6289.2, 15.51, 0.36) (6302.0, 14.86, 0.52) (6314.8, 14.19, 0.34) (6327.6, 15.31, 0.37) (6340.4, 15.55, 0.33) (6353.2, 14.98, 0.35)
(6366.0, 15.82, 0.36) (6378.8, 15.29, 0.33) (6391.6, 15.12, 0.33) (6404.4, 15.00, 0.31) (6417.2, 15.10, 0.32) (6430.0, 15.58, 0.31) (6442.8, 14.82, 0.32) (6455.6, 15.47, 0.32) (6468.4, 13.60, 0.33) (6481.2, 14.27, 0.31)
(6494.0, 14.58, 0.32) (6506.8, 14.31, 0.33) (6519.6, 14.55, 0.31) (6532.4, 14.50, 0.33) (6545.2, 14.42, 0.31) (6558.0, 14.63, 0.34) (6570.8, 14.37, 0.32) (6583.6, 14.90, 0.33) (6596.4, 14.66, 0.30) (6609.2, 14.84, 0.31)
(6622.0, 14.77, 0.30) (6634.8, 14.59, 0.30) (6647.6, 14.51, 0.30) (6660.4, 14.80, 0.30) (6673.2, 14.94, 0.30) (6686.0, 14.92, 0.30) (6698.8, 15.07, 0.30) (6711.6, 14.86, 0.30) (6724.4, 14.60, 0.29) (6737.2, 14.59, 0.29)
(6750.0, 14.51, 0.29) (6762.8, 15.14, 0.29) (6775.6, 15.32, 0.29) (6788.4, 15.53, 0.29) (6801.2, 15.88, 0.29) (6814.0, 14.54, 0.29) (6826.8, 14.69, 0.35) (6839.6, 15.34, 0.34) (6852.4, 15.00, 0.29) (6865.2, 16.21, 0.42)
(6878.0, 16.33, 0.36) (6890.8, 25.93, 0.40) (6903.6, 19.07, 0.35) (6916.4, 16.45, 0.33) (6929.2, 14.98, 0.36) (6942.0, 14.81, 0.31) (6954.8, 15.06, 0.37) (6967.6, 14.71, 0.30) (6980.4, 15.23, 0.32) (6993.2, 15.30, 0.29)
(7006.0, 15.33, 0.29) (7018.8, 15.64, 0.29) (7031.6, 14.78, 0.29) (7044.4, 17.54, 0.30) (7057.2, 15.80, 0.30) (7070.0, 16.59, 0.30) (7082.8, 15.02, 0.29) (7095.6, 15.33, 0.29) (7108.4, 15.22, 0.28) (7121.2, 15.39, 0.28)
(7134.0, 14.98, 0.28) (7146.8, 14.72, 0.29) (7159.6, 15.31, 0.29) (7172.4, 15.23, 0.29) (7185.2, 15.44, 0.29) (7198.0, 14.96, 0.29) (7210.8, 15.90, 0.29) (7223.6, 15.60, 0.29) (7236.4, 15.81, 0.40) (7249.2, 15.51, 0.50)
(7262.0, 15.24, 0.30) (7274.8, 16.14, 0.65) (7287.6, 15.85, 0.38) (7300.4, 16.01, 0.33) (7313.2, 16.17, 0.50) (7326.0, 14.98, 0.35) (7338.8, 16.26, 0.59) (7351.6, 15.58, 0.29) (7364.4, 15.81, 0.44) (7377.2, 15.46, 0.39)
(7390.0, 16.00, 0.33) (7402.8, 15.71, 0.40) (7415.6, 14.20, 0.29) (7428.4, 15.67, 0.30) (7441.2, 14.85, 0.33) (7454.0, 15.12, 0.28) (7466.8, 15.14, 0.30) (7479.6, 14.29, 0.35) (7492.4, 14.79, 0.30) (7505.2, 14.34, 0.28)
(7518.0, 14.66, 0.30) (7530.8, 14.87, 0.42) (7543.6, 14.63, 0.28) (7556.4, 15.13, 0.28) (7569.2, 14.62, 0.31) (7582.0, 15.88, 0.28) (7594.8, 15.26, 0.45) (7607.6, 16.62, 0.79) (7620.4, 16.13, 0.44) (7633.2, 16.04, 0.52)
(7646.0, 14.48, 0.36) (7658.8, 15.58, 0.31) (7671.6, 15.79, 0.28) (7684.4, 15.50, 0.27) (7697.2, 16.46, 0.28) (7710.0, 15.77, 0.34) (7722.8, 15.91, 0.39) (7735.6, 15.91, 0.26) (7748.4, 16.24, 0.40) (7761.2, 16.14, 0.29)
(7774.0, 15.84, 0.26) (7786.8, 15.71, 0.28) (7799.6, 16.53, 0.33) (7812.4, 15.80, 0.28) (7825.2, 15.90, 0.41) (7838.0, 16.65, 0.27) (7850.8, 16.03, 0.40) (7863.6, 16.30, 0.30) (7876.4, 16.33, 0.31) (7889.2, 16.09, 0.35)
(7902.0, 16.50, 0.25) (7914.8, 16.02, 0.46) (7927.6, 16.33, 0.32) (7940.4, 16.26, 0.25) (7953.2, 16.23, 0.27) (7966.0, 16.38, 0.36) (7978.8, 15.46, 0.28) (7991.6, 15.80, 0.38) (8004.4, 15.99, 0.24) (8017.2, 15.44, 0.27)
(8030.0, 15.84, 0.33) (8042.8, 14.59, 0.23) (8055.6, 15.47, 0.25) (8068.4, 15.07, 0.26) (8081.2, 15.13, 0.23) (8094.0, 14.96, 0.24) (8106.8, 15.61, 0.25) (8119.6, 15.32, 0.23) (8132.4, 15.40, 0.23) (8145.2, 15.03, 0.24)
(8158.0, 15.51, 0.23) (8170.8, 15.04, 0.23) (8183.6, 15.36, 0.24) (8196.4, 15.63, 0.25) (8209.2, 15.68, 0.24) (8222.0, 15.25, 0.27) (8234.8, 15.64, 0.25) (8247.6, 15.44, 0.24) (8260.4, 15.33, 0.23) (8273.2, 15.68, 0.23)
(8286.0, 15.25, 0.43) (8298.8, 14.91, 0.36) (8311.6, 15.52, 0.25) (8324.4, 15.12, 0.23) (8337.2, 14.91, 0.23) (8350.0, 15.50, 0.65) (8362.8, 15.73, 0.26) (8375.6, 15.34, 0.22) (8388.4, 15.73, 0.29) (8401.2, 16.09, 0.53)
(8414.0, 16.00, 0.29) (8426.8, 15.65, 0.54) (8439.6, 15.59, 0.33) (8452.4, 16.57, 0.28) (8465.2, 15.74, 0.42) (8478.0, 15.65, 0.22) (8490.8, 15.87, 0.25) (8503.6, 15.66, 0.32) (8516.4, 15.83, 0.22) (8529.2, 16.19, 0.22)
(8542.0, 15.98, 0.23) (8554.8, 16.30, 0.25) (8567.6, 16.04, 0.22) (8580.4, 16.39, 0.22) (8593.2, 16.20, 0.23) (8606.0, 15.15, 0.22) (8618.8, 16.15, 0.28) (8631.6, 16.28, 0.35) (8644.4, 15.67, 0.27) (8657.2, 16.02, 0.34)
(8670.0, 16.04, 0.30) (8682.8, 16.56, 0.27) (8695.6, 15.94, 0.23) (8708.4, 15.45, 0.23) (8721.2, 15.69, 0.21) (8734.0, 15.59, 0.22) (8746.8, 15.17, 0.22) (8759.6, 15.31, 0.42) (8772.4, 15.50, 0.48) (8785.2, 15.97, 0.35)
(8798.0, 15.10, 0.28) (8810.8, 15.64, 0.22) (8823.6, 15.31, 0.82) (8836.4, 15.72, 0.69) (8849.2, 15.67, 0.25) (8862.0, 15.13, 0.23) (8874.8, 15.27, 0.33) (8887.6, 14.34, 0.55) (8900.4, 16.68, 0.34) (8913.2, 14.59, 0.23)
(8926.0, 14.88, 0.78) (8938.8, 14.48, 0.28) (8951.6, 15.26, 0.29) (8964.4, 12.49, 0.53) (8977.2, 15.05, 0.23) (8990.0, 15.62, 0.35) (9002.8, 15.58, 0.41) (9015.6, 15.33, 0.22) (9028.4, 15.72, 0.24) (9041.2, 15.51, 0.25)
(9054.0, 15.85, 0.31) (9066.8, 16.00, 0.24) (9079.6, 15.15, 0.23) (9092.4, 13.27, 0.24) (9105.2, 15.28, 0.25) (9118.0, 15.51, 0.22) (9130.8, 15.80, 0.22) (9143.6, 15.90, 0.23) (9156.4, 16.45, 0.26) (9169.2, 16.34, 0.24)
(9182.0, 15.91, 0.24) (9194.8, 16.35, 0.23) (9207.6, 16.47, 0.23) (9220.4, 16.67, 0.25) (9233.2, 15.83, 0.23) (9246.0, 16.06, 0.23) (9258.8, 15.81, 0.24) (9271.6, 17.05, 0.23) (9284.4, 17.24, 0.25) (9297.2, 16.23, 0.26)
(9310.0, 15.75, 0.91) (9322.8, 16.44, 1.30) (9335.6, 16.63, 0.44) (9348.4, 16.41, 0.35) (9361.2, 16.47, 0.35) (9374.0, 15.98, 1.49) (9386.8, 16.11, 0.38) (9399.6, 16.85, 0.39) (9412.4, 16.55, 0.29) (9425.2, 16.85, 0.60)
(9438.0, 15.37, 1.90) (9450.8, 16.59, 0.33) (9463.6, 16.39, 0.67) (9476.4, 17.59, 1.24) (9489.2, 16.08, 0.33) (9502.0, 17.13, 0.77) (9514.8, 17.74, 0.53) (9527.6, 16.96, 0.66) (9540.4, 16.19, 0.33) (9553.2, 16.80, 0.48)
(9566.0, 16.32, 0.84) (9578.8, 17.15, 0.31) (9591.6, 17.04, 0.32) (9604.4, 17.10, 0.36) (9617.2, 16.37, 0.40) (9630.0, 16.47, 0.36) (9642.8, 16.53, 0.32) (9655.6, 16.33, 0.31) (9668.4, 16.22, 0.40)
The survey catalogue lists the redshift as 0.05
